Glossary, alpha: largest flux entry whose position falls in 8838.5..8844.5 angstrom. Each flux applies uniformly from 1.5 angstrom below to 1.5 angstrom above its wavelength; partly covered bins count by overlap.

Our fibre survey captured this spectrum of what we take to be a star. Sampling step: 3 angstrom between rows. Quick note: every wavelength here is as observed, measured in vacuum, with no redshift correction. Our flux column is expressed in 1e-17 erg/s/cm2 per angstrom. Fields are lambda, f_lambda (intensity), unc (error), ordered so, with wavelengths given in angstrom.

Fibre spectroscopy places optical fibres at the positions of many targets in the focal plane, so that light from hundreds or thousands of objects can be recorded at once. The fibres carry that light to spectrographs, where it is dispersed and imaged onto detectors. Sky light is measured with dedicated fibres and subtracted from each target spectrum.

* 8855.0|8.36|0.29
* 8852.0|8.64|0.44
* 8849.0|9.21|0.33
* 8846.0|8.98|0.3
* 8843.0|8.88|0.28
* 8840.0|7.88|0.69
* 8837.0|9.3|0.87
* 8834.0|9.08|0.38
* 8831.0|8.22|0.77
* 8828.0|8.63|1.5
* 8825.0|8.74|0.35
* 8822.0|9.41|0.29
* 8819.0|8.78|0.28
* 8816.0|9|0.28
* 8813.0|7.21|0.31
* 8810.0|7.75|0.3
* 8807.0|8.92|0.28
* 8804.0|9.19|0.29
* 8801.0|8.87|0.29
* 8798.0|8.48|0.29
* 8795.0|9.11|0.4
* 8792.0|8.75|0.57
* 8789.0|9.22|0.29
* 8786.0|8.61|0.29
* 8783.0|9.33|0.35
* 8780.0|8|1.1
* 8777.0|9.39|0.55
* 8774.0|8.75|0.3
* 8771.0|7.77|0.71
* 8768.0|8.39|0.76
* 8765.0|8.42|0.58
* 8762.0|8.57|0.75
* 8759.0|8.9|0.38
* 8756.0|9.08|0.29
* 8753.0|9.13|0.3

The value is 8.88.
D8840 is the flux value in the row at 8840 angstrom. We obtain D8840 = 7.88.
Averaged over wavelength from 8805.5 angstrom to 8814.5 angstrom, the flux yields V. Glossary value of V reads 7.96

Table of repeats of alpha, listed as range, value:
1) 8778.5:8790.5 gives 9.33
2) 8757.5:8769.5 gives 8.9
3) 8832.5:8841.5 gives 9.3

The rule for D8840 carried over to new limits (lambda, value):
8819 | 8.78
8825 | 8.74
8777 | 9.39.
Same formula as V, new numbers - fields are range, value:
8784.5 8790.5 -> 8.92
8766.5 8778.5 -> 8.58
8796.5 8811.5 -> 8.64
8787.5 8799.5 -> 8.89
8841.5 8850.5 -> 9.02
